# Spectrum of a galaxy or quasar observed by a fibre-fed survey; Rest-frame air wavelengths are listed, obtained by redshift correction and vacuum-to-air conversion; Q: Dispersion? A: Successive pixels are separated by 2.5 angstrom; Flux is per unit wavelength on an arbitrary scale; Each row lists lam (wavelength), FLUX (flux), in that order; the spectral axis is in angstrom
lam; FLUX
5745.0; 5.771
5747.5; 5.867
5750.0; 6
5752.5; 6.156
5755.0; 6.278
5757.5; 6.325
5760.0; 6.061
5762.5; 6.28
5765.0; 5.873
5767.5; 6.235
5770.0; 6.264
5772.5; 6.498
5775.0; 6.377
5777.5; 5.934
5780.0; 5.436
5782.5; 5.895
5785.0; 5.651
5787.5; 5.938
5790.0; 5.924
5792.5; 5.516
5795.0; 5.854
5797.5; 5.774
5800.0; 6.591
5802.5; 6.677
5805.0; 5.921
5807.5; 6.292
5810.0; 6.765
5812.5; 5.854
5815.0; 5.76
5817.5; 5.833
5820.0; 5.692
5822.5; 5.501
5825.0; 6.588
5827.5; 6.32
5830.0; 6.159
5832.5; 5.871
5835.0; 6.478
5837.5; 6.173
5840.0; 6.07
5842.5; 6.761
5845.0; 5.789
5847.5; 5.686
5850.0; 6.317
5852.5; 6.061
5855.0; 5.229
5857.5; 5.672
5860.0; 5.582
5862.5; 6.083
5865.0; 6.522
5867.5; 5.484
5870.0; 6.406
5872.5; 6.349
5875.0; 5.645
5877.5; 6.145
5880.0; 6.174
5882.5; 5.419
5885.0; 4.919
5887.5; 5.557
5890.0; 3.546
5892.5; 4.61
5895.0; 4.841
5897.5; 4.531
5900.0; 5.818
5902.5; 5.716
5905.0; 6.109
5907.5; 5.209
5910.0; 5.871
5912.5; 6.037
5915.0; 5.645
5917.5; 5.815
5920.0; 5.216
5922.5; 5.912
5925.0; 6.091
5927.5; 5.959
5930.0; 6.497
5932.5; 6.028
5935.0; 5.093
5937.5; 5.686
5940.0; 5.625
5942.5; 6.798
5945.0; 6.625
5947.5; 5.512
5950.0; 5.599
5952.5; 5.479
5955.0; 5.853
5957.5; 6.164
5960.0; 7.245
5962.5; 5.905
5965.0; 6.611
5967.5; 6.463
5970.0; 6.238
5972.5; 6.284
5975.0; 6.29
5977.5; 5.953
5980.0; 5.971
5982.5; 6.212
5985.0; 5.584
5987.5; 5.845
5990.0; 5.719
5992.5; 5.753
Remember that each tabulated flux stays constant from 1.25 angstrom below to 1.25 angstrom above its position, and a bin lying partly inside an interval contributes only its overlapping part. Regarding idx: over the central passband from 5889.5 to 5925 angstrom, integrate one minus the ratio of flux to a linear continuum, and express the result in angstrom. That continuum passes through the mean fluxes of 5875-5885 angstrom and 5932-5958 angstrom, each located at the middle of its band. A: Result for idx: 2.3 angstrom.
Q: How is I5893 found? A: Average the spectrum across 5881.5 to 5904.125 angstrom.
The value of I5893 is 5.01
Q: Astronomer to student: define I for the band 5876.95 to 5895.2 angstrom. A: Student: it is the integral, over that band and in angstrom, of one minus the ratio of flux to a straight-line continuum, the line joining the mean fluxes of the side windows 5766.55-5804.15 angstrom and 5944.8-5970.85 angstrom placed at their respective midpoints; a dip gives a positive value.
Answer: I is 2.9 angstrom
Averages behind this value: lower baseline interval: 6.03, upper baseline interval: 6.13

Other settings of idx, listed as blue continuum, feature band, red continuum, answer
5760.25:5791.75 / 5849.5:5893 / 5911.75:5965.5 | 2.4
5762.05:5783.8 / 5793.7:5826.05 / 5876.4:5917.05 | -1.1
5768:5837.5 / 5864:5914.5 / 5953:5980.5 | 5.1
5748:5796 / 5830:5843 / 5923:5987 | -0.4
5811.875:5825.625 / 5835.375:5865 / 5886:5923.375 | -1.7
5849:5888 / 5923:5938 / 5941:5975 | 0.5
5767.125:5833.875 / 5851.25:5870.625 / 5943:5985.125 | 0.7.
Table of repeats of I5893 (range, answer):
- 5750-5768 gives 6.16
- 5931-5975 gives 6.08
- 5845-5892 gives 5.7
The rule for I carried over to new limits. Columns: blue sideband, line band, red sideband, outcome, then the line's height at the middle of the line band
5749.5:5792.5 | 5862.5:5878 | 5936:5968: 0.0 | 6.08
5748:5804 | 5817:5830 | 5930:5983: 0.1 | 6.07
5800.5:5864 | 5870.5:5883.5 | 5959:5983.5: 0.3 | 6.14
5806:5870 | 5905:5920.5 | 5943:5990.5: 1.0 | 6.07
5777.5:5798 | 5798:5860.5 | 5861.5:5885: -2.2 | 5.86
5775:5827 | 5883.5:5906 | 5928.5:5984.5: 3.7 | 6.05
